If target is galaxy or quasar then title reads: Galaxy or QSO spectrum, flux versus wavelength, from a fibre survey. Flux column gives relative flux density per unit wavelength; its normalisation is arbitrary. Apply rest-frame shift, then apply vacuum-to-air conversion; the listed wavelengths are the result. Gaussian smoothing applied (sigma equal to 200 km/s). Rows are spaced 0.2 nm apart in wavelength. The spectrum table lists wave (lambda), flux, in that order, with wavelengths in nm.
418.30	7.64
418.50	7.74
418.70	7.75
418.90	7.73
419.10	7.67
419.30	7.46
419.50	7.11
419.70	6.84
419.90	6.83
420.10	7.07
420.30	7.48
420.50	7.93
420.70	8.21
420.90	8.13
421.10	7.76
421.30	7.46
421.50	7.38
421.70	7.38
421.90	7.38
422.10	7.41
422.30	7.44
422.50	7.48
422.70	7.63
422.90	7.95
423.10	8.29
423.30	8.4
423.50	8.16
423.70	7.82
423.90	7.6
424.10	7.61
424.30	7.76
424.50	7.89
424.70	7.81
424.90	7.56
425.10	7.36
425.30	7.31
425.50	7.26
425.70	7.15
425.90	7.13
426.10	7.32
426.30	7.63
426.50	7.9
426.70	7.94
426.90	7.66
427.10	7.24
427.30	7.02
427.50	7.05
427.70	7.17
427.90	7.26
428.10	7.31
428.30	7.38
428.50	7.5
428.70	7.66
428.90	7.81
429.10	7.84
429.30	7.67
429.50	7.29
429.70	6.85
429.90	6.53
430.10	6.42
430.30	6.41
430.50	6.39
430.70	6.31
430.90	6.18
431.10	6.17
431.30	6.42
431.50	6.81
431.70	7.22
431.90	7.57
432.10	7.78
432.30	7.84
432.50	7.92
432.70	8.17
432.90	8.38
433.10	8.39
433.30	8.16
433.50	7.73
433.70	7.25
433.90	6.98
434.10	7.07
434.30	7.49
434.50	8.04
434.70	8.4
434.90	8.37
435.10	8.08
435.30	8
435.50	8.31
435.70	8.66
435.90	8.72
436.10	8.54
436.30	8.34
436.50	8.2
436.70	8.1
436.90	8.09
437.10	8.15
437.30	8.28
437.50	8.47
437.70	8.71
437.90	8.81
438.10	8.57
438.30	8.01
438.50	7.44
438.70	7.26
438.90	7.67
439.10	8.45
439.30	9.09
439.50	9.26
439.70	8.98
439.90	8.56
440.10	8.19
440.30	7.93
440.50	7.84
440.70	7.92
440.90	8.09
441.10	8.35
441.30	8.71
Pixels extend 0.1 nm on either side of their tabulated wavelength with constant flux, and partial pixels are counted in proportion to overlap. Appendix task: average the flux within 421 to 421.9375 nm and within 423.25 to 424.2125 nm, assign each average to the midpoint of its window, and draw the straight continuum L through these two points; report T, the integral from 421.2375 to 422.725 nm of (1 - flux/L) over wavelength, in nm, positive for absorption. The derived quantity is 0.03 nm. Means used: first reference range 7.48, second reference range 7.89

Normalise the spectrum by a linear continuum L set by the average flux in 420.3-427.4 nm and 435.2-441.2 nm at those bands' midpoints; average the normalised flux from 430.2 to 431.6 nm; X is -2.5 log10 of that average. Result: 0.24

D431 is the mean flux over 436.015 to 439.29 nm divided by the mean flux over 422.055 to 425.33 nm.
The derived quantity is 1.06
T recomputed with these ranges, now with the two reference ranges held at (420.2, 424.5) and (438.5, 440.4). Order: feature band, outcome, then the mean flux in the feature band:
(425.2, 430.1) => 0.36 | 7.35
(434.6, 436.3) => -0.04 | 8.38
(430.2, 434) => 0.38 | 7.27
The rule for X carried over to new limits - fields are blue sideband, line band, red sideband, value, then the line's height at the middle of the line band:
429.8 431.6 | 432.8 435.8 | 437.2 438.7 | -0.09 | 7.32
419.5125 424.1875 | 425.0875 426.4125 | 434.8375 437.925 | 0.07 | 7.82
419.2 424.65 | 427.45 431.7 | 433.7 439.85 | 0.14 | 7.92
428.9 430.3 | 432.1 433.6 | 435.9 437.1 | -0.06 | 7.66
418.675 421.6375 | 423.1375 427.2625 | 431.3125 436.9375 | 0.00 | 7.66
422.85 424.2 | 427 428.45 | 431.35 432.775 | 0.08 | 7.77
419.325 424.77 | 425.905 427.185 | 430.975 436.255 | 0.02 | 7.69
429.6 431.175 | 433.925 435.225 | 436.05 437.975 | -0.03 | 7.64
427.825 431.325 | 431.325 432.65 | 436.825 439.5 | -0.02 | 7.34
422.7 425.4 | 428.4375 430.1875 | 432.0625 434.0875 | 0.08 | 7.82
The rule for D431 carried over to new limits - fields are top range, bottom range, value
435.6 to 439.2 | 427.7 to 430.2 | 1.13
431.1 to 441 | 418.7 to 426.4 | 1.06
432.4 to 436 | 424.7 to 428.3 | 1.08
